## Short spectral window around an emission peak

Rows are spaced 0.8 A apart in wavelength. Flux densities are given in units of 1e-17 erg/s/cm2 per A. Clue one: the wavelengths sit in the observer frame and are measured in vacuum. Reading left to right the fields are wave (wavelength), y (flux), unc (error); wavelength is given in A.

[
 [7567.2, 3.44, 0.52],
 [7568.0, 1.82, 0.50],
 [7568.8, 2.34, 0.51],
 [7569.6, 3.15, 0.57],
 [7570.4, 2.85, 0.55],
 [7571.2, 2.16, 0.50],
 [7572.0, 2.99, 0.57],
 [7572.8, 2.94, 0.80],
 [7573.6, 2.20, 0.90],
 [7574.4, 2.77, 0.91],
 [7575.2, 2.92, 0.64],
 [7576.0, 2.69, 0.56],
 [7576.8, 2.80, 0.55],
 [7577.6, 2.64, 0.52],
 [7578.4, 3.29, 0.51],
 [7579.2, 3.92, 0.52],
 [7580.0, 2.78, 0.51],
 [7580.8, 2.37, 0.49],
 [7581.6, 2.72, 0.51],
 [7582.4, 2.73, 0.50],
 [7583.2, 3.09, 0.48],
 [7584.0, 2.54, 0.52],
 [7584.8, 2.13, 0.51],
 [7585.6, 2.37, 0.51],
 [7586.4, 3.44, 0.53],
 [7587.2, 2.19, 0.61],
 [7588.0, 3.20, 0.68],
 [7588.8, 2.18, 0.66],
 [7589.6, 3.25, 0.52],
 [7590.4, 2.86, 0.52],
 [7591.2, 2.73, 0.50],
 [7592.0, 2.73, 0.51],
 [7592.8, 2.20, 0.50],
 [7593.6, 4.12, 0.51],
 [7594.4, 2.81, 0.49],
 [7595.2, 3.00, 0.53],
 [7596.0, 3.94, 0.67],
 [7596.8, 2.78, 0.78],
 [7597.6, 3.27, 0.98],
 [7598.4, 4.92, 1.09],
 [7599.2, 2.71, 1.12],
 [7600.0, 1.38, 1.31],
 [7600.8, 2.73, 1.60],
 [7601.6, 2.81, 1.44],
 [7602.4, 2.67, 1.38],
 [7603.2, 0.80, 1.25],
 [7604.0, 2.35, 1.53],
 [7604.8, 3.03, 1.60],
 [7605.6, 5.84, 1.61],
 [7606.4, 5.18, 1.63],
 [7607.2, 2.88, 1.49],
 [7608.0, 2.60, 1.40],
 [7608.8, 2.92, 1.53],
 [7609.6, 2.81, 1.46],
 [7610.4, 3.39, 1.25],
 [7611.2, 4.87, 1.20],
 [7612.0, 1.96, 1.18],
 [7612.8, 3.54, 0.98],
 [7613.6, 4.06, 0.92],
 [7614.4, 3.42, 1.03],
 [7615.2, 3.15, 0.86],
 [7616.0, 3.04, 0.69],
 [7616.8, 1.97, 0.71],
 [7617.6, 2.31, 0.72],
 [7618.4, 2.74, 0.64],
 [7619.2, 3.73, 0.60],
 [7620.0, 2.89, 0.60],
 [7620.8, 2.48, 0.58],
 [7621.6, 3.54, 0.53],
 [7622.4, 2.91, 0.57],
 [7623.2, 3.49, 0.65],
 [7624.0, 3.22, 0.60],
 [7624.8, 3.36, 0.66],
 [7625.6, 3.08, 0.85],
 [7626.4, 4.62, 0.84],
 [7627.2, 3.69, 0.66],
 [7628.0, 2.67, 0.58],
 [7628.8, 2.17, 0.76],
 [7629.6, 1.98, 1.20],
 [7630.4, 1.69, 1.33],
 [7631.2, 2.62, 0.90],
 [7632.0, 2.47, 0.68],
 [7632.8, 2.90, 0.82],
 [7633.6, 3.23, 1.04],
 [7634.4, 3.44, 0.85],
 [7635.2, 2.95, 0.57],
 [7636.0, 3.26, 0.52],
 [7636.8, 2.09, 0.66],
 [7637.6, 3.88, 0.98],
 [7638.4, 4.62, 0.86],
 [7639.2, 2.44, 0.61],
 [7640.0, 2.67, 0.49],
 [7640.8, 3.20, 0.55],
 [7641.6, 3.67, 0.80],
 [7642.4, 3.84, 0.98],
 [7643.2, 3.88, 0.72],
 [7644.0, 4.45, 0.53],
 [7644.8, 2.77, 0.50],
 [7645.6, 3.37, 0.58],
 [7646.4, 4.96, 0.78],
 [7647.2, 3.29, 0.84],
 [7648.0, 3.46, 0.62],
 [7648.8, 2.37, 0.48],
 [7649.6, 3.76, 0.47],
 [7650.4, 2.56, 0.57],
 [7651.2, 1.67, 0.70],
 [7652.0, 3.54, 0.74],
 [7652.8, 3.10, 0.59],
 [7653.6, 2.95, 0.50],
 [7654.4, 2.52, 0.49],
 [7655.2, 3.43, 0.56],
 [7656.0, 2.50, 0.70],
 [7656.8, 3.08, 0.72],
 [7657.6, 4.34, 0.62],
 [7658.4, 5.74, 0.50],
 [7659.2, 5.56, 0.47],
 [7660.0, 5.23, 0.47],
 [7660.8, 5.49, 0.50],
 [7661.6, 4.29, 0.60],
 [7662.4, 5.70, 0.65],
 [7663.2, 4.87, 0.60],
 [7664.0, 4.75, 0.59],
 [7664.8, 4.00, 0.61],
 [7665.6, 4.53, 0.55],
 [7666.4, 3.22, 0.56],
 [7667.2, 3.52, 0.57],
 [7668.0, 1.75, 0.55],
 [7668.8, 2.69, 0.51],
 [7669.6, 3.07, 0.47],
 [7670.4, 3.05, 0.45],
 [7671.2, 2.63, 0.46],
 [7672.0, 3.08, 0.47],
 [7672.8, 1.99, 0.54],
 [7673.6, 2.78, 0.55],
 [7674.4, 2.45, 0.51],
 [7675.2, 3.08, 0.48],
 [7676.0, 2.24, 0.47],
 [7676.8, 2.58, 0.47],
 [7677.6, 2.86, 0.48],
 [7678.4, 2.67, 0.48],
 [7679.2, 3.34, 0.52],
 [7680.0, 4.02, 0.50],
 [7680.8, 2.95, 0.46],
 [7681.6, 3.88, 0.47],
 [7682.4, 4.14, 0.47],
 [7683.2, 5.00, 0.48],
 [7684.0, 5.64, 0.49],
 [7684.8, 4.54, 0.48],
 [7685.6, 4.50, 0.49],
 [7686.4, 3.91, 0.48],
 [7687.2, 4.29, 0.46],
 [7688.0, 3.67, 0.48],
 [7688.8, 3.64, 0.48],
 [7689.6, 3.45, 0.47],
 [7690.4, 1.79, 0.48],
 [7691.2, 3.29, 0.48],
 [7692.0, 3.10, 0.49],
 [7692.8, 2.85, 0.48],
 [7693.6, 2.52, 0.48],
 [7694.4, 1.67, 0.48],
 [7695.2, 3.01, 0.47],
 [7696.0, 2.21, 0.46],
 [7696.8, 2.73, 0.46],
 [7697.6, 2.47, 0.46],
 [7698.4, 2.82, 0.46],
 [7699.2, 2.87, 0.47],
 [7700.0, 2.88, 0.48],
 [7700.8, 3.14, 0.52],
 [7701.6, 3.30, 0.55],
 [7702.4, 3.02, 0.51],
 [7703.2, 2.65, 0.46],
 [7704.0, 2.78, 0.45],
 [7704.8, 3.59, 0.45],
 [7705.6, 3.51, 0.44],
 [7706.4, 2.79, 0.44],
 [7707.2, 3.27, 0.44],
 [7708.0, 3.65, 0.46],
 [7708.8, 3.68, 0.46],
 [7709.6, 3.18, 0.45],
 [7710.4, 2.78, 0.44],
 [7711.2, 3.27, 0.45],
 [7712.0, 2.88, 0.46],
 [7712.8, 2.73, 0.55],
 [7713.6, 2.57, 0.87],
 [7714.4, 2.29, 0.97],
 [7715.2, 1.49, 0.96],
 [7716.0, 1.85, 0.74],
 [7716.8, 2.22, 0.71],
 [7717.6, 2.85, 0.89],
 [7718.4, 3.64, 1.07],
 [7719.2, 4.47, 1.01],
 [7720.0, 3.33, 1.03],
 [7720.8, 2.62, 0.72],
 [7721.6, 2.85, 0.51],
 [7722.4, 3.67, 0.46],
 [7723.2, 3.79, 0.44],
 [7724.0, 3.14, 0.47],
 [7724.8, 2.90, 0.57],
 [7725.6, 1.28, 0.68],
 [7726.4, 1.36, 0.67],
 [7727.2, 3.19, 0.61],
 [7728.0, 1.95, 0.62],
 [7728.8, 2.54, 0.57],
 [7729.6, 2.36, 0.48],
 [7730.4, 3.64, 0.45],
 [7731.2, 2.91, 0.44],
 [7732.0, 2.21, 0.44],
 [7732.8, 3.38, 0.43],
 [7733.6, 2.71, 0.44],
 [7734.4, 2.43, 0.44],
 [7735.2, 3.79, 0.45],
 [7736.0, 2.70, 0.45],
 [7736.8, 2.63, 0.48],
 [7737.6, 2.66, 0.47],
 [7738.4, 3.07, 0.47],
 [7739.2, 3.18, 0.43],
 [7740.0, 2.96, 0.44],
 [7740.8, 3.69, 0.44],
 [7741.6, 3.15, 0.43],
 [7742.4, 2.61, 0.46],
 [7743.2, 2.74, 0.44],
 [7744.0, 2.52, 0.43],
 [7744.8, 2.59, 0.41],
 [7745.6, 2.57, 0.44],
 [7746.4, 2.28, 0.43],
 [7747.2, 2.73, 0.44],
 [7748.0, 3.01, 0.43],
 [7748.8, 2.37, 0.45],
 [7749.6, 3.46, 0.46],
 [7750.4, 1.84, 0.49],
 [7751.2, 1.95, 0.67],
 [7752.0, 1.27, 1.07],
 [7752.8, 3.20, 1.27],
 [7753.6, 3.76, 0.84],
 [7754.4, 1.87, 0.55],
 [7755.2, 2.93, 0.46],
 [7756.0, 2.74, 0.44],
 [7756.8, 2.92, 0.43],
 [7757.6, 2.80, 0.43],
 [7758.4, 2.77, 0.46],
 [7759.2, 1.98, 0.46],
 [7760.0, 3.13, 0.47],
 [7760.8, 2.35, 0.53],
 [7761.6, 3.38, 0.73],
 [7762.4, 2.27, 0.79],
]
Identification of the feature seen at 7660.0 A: H-alpha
